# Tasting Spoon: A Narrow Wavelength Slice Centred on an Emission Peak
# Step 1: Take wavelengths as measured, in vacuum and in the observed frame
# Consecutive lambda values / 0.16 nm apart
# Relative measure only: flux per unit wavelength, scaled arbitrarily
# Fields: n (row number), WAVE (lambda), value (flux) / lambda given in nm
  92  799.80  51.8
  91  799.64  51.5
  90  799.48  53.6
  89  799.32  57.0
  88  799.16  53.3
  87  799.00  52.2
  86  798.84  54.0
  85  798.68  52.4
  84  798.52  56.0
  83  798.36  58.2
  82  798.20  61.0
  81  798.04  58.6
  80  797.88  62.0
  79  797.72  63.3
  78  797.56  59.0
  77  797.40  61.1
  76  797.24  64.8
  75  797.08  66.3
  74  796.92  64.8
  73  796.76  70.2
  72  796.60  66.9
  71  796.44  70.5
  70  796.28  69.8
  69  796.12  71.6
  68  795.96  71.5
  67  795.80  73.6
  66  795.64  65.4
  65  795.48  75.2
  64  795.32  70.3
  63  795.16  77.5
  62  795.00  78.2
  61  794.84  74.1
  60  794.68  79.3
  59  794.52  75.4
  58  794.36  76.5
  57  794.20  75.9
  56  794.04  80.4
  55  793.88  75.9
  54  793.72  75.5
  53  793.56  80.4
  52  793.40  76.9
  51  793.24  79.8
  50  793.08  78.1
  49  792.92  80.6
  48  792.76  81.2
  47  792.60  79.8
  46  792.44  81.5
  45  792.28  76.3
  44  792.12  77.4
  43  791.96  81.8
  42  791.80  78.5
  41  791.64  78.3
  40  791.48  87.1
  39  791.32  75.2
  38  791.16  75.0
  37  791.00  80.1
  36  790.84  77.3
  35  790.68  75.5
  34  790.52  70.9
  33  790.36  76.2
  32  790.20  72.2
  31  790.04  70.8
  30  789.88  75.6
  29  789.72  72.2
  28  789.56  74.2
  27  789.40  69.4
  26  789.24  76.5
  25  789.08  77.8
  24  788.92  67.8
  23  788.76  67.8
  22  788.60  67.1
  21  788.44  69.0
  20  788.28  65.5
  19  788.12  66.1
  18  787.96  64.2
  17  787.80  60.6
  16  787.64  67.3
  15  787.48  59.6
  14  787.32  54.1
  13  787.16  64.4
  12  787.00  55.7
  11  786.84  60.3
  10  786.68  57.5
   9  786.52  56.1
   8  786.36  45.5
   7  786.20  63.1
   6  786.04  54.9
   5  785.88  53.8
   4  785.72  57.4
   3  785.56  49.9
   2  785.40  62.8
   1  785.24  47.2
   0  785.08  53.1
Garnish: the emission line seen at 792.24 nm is Mg II 2798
